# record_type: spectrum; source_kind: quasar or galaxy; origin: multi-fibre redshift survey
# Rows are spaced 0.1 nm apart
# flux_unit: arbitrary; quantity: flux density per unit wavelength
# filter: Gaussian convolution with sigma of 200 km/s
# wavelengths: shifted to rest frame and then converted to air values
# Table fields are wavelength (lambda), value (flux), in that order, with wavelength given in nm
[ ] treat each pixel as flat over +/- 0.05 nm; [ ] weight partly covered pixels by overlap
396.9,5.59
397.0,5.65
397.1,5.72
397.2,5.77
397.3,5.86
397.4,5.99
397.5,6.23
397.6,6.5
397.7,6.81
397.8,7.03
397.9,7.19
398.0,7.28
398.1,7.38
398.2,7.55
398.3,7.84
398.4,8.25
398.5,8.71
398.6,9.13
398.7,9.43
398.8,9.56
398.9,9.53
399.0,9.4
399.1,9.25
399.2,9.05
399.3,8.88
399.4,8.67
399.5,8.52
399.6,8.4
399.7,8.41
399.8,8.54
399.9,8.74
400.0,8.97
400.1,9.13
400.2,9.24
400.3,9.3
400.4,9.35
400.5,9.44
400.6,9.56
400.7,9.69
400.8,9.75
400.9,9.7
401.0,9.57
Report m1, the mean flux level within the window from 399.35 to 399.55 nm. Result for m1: 8.59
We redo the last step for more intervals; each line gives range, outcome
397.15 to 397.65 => 6.07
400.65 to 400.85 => 9.72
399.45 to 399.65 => 8.46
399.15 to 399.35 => 8.96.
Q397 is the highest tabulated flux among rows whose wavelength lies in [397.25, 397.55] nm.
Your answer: 6.23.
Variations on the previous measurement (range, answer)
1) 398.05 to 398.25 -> 7.55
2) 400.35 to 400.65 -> 9.56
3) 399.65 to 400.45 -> 9.35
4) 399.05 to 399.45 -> 9.25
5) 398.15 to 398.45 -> 8.25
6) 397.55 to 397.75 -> 6.81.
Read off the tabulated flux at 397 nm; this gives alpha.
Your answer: 5.65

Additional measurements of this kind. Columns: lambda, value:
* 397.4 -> 5.99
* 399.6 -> 8.4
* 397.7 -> 6.81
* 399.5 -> 8.52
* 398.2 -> 7.55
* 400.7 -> 9.69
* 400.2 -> 9.24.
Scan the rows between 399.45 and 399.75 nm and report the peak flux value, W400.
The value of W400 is 8.52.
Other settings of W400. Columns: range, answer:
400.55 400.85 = 9.75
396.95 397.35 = 5.86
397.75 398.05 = 7.28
